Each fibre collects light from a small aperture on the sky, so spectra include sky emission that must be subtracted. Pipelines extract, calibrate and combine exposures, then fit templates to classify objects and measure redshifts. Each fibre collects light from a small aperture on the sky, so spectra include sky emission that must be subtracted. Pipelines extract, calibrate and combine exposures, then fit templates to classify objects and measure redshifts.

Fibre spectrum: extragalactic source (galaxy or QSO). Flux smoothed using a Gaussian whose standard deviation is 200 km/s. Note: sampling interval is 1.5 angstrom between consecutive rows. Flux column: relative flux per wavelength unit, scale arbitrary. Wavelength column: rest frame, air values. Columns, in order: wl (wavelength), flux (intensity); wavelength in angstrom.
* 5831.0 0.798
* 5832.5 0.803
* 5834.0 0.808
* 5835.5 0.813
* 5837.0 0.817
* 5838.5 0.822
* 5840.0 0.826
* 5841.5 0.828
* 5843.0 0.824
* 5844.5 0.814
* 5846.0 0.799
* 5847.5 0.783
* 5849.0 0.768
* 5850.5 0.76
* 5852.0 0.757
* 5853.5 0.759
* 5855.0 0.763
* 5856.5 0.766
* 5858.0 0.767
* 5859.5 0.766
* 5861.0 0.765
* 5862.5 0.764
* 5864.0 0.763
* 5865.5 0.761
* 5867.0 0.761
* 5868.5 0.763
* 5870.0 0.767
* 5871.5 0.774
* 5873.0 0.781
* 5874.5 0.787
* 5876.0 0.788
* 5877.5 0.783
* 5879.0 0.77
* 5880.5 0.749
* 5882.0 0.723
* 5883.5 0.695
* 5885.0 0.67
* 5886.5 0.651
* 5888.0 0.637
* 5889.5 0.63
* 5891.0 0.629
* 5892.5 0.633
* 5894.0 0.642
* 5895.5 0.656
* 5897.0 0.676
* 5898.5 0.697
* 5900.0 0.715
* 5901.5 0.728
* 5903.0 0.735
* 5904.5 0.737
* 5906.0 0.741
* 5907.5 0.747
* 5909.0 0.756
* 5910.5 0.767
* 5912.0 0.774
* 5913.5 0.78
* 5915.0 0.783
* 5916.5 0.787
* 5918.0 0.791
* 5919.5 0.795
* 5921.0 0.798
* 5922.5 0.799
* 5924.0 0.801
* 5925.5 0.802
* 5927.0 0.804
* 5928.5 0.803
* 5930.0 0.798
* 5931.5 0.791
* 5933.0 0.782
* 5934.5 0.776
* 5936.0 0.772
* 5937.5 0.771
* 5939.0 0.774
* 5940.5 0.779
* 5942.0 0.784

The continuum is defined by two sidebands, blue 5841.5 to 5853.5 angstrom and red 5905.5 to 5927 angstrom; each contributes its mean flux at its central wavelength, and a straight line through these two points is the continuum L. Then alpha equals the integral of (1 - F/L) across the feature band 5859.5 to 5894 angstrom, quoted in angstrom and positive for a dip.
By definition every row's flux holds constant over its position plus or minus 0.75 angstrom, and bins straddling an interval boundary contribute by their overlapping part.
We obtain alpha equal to 2.5 angstrom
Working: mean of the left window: 0.787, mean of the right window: 0.781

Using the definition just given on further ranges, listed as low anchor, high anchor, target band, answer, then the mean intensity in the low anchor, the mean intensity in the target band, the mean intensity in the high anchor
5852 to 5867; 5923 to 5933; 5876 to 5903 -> 3.0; 0.763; 0.691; 0.798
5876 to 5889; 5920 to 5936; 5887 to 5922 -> 1.4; 0.713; 0.723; 0.794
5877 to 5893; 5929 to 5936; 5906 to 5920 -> -0.5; 0.688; 0.773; 0.786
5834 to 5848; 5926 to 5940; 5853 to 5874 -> 1.1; 0.814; 0.766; 0.786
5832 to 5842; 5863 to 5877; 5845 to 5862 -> 0.5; 0.817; 0.769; 0.772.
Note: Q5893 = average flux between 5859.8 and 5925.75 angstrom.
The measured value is 0.74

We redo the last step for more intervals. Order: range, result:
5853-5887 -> 0.754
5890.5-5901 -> 0.666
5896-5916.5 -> 0.742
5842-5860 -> 0.778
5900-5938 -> 0.776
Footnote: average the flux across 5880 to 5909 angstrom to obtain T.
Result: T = 0.69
